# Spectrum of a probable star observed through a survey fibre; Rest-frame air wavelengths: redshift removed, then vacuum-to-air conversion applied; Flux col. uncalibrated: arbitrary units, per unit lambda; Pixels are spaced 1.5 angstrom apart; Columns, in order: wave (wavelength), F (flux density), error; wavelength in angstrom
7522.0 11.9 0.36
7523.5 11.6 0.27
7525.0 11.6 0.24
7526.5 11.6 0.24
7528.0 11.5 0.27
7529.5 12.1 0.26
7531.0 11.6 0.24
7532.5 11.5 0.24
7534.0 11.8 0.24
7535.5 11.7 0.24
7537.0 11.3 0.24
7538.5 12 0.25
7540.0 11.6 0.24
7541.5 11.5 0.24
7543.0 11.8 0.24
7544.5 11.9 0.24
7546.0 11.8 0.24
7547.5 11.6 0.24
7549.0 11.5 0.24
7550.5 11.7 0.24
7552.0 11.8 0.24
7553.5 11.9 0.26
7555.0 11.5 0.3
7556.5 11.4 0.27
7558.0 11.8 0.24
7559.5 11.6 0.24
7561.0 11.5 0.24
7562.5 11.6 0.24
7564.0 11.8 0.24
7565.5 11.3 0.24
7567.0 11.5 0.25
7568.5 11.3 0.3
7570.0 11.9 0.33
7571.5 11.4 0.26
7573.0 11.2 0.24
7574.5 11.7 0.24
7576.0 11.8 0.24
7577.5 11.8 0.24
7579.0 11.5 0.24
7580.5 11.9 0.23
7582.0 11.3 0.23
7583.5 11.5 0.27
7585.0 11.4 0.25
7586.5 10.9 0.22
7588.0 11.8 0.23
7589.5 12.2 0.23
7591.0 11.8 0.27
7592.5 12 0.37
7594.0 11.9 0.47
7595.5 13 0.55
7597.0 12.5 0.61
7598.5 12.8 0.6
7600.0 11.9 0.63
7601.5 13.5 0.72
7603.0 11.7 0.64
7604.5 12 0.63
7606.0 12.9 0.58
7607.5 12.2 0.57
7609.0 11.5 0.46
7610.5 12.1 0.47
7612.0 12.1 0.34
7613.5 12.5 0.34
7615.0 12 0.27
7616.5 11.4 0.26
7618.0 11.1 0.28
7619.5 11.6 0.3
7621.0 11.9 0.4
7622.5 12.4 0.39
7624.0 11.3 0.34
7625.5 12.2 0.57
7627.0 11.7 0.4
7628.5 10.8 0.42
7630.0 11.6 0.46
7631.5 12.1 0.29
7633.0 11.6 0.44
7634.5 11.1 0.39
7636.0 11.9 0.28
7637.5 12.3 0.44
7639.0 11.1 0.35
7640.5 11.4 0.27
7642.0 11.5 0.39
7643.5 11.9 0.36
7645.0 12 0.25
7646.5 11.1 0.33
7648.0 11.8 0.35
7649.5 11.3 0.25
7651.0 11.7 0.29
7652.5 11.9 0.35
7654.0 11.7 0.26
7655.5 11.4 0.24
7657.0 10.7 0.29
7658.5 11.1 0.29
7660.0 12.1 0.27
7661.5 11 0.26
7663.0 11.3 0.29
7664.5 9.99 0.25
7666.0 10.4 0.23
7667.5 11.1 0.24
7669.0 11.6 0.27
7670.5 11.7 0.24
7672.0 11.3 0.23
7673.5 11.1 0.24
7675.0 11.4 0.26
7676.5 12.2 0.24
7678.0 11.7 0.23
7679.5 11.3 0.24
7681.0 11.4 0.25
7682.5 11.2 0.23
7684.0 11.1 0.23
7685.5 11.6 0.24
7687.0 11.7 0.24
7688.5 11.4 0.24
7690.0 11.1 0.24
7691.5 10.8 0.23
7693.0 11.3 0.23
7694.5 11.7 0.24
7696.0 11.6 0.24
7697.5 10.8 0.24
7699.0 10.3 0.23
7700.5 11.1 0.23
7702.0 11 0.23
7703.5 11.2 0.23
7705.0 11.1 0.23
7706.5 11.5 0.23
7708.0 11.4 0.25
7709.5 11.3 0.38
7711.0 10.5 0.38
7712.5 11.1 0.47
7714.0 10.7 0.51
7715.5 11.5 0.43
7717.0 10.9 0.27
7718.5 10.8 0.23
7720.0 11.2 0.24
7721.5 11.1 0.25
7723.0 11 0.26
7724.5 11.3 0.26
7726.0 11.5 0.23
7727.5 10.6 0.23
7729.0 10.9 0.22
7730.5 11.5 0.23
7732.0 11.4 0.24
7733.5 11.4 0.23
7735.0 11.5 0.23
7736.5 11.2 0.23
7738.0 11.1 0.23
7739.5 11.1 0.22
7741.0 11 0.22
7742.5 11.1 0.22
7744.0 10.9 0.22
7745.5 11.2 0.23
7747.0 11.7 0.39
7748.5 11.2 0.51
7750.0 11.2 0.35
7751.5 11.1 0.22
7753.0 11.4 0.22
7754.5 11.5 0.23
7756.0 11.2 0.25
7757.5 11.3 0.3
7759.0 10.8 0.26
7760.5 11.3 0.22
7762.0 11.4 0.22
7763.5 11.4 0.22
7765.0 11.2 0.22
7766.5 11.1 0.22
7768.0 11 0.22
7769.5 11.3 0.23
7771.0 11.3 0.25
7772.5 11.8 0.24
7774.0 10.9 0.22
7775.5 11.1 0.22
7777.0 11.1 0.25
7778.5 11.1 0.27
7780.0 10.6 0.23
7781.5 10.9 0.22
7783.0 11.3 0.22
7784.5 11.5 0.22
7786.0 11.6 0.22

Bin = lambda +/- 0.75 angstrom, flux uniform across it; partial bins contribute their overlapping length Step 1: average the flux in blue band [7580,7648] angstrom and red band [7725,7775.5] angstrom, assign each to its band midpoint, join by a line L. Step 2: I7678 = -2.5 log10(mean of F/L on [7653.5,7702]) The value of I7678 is 0.03 mag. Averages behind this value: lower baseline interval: 11.9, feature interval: 11.2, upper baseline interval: 11.2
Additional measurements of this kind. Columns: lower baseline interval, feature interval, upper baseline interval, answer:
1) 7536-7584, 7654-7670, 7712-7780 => 0.03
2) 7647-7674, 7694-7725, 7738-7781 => 0.01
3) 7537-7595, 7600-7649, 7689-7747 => -0.03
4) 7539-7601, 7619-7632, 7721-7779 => -0.01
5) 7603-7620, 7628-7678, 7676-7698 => 0.02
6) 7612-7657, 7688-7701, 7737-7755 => 0.03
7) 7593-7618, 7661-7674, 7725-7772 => 0.07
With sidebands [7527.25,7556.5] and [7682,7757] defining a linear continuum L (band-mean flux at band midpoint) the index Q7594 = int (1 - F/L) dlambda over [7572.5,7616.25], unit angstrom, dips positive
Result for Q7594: -1.7 angstrom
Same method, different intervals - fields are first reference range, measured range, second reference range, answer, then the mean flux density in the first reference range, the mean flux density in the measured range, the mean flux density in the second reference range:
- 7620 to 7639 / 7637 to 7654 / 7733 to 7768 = 0.0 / 11.7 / 11.6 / 11.2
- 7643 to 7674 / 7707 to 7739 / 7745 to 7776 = 0.4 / 11.3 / 11.1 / 11.3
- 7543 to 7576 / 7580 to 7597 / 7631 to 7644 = -0.3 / 11.6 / 11.8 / 11.6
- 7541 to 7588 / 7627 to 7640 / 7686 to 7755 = -0.2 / 11.6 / 11.6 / 11.2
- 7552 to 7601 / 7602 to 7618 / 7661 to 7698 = -0.6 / 11.7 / 12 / 11.3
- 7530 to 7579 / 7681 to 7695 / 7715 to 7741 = -0.1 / 11.6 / 11.3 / 11.2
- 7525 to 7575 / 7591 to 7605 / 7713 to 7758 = -1.0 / 11.6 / 12.3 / 11.2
